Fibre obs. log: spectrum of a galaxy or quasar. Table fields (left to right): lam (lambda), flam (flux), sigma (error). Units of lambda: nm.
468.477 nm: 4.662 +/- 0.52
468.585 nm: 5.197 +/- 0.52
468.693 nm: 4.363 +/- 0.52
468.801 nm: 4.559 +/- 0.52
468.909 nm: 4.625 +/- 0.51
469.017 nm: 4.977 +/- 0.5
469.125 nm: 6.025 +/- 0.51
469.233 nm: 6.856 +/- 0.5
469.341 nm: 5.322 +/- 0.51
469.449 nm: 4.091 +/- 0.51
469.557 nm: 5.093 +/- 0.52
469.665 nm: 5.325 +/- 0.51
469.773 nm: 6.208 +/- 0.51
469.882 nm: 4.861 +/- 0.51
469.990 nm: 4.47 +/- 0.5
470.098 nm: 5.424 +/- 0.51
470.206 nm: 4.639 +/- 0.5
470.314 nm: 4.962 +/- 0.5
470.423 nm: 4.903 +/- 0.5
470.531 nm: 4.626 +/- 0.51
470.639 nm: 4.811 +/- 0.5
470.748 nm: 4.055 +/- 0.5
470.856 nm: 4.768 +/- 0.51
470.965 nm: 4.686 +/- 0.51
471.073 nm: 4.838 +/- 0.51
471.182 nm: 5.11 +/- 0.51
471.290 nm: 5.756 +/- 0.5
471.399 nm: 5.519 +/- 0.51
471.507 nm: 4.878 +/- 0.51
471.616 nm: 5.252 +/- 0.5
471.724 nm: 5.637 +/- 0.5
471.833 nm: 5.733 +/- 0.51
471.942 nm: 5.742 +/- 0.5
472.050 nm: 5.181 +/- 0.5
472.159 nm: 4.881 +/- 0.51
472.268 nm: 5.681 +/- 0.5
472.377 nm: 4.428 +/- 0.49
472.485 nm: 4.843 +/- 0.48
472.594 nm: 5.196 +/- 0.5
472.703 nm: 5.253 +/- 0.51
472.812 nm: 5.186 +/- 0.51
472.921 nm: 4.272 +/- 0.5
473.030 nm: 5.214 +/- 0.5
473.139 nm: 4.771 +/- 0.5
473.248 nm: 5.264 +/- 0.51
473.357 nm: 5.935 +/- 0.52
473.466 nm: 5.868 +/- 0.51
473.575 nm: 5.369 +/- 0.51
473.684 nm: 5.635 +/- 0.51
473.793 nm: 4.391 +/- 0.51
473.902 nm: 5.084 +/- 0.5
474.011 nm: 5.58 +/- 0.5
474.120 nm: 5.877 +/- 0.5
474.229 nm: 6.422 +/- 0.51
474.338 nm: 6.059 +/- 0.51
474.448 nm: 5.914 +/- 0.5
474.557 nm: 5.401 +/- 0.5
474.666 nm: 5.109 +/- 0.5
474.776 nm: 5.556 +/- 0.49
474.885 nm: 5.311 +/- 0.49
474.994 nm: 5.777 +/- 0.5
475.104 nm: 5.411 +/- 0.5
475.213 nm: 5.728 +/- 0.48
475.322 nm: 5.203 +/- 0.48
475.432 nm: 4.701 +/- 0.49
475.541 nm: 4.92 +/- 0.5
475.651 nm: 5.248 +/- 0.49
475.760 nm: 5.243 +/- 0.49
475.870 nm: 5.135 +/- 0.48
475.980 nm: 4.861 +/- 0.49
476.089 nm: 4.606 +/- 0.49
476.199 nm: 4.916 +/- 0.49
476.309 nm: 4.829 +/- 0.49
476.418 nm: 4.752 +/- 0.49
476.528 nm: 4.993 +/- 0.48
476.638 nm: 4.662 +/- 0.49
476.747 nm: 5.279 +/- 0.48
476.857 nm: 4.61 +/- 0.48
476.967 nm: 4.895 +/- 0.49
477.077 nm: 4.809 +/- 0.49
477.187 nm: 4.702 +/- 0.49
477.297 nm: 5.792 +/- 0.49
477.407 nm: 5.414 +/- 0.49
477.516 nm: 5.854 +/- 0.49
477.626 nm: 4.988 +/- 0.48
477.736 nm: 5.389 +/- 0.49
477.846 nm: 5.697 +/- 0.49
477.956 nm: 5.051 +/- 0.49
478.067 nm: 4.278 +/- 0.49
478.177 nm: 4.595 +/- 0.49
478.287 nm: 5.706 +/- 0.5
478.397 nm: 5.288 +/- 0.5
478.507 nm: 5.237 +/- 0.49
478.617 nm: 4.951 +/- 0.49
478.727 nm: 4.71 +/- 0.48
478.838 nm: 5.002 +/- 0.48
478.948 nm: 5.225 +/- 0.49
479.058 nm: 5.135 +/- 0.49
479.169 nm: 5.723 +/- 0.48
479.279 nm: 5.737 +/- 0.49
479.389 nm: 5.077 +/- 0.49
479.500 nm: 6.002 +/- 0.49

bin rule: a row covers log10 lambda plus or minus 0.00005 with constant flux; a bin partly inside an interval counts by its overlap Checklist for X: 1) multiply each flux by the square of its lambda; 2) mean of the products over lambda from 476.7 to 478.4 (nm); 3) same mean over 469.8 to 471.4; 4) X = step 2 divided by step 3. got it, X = 1.1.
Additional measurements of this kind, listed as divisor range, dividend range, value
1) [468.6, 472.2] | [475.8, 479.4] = 1.03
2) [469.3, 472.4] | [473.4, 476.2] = 1.08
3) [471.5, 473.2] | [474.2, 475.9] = 1.07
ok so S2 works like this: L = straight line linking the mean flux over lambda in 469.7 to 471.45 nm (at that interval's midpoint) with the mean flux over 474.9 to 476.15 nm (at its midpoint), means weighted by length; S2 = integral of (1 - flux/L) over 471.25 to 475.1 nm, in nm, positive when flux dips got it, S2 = -0.22 nm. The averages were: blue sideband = 4.98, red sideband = 5.17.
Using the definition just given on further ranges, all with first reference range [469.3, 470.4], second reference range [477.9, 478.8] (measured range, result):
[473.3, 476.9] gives -0.208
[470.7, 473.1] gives -0.038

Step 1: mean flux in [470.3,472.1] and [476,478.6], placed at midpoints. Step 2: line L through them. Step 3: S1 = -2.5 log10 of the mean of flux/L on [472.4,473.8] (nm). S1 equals -0.02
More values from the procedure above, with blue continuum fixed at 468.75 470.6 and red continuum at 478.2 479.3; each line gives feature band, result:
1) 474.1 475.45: -0.08 mag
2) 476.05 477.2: 0.08 mag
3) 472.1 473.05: 0.04 mag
